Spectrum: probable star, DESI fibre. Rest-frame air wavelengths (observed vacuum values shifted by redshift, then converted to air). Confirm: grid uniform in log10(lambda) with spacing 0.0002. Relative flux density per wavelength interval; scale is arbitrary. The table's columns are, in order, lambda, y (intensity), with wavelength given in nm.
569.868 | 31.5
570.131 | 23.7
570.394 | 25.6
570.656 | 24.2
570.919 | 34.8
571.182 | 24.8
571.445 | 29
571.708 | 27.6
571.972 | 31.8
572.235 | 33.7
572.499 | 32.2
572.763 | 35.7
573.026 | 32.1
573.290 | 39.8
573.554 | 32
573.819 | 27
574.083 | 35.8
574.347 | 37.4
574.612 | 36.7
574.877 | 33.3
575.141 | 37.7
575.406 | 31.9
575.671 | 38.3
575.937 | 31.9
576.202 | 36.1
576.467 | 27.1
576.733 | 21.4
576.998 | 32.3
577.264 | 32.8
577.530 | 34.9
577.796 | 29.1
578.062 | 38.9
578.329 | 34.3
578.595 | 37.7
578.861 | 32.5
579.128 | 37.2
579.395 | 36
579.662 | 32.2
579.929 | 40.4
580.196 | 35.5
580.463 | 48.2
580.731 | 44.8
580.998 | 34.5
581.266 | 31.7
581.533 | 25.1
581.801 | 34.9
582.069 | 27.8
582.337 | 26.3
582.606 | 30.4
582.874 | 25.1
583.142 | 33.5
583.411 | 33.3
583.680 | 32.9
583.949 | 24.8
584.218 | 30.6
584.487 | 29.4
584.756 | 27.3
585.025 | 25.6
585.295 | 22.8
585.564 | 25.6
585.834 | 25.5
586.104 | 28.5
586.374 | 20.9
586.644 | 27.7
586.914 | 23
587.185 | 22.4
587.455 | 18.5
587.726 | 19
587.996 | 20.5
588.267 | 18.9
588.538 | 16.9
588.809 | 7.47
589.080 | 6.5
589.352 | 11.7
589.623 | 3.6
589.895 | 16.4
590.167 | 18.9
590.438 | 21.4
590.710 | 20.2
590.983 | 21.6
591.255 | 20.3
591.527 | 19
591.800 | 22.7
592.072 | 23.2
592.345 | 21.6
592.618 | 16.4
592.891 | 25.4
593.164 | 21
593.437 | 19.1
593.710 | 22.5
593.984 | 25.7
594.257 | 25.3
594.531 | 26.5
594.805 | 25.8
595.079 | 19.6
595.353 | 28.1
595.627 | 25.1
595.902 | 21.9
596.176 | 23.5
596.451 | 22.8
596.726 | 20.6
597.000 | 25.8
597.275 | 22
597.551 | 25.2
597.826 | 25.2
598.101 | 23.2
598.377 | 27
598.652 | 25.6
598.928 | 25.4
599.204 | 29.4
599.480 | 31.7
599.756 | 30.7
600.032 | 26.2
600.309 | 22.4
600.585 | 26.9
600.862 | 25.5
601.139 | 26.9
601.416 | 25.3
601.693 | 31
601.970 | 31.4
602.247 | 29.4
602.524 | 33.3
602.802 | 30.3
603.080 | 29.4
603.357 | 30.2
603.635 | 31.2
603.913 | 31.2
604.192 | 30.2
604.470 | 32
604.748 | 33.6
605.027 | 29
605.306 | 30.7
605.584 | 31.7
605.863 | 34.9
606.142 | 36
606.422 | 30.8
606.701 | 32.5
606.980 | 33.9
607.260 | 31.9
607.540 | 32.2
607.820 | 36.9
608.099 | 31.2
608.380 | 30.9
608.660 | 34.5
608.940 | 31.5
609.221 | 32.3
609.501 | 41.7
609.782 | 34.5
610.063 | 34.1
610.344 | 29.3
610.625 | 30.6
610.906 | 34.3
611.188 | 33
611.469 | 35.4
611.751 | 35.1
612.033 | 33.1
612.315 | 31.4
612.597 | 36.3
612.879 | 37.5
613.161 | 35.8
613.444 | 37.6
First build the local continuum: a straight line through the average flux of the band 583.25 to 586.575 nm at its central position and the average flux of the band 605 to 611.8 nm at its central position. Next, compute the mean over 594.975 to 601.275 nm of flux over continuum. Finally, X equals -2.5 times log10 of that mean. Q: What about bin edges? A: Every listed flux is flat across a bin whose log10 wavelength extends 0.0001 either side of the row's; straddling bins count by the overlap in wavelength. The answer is 0.209 mag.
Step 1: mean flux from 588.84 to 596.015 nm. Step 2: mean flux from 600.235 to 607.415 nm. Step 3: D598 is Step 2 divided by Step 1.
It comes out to 1.51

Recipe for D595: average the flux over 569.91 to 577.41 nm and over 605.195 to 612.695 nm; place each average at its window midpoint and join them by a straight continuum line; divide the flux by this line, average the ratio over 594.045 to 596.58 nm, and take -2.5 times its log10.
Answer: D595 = 0.32 mag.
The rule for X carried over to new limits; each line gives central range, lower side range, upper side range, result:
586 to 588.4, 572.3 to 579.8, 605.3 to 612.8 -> 0.46 mag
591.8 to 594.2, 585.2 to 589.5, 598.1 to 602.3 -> 0.05 mag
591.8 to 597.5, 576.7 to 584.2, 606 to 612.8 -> 0.40 mag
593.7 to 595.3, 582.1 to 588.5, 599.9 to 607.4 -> 0.14 mag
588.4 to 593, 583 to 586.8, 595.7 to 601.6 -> 0.48 mag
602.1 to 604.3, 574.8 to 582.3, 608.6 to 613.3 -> 0.12 mag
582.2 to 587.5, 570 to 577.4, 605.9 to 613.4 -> 0.20 mag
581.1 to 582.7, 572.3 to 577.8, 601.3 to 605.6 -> 0.11 mag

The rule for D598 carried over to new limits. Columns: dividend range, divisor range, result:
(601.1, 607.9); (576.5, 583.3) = 0.94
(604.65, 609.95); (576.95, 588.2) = 1.10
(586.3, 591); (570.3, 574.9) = 0.55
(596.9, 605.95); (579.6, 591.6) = 1.14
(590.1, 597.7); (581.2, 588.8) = 0.88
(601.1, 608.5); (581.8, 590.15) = 1.38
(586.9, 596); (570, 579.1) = 0.62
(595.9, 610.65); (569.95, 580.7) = 0.89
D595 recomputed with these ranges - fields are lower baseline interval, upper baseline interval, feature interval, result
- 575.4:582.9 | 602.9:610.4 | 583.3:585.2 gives 0.16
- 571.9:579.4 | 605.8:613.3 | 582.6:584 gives 0.12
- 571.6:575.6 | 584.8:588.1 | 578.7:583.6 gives -0.22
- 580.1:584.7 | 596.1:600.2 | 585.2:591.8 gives 0.48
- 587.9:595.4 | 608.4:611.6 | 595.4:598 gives -0.02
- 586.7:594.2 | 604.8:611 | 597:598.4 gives 0.01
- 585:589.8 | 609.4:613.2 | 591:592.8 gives 0.06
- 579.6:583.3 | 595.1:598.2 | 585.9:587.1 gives 0.21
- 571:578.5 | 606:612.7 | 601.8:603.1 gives 0.08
